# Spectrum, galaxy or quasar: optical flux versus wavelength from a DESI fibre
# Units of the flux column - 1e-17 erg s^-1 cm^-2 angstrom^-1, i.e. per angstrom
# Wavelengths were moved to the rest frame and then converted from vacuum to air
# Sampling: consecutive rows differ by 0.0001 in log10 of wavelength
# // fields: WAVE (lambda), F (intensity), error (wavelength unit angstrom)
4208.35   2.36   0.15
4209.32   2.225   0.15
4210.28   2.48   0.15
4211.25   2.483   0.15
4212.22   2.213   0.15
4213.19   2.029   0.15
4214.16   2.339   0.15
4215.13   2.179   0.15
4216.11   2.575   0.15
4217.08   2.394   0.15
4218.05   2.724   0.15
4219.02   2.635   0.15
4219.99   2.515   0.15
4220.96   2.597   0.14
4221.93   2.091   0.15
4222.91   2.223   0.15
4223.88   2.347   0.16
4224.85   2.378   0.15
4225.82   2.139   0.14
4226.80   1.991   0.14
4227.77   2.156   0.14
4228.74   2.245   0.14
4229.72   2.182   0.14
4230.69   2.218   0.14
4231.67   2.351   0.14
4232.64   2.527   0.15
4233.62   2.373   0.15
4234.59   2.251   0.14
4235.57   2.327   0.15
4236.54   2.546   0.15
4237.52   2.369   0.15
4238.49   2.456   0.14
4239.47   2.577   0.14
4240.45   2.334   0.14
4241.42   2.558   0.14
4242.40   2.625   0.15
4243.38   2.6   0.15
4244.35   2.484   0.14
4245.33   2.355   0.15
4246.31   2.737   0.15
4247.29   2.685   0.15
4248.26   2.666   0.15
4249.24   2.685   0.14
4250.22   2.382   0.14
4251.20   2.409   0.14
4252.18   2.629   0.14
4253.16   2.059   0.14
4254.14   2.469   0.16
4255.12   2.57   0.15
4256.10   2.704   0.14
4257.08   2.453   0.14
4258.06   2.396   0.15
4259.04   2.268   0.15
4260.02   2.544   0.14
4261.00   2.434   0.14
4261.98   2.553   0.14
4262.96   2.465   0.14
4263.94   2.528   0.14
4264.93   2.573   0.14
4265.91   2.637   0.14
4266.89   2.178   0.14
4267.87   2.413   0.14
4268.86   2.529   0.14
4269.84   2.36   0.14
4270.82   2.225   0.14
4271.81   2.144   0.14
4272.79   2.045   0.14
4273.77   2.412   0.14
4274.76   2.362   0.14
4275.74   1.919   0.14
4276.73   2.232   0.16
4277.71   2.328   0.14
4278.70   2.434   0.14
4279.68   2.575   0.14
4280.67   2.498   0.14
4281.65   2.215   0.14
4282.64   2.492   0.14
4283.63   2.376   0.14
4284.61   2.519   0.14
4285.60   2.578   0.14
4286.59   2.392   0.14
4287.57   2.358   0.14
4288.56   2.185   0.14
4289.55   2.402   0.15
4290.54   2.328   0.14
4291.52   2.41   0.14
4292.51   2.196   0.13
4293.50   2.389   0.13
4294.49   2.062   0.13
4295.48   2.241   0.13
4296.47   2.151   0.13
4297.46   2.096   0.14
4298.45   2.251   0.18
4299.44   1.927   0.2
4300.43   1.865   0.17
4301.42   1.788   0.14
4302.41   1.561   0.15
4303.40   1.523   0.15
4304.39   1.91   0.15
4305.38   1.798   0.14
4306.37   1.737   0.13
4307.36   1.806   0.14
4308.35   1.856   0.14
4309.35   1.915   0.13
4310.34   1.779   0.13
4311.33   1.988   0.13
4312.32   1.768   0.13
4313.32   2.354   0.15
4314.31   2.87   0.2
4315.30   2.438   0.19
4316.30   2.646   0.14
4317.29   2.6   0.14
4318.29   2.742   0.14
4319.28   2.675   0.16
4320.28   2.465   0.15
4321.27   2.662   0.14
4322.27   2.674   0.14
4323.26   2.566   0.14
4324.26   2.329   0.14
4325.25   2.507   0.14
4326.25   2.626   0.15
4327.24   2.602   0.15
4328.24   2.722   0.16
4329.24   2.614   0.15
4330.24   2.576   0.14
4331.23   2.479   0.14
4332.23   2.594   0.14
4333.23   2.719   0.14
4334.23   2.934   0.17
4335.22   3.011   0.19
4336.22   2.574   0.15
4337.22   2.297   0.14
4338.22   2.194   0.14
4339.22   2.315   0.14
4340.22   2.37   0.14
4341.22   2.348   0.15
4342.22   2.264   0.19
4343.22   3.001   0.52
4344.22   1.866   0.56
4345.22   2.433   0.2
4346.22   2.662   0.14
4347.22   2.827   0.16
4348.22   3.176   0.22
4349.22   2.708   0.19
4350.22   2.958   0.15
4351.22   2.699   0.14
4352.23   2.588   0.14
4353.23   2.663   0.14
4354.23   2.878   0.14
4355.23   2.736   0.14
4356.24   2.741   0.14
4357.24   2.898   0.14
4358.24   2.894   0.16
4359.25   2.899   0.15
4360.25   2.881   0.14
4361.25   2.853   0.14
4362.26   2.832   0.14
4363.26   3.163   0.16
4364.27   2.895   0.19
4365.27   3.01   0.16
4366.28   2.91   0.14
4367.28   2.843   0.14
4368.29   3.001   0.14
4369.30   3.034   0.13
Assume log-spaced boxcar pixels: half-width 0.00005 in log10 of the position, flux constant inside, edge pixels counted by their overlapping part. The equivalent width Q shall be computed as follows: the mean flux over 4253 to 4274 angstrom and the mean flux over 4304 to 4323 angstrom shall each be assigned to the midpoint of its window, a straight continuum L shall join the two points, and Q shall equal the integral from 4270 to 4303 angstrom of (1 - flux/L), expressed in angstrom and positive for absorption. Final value 1.42 angstrom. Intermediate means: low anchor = 2.41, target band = 2.24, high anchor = 2.25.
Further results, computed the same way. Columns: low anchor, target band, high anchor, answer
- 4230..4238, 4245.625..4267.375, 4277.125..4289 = -1.0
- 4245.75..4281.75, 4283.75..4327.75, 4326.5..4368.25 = 5.6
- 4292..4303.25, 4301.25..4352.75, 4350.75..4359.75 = 0.1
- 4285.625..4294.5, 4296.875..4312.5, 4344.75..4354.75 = 3.7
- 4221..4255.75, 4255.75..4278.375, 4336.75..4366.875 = 0.9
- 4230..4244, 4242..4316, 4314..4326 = 6.4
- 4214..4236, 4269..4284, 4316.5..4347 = 0.8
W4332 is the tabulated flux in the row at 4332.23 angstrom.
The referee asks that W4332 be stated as 2.594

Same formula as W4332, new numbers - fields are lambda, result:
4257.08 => 2.453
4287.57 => 2.358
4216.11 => 2.575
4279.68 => 2.575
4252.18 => 2.629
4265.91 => 2.637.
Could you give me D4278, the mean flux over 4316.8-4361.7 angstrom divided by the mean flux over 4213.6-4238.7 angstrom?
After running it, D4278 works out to 1.1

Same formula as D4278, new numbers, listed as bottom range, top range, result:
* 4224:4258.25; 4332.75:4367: 1.12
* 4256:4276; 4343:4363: 1.16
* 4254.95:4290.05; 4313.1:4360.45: 1.10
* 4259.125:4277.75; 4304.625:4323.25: 0.96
